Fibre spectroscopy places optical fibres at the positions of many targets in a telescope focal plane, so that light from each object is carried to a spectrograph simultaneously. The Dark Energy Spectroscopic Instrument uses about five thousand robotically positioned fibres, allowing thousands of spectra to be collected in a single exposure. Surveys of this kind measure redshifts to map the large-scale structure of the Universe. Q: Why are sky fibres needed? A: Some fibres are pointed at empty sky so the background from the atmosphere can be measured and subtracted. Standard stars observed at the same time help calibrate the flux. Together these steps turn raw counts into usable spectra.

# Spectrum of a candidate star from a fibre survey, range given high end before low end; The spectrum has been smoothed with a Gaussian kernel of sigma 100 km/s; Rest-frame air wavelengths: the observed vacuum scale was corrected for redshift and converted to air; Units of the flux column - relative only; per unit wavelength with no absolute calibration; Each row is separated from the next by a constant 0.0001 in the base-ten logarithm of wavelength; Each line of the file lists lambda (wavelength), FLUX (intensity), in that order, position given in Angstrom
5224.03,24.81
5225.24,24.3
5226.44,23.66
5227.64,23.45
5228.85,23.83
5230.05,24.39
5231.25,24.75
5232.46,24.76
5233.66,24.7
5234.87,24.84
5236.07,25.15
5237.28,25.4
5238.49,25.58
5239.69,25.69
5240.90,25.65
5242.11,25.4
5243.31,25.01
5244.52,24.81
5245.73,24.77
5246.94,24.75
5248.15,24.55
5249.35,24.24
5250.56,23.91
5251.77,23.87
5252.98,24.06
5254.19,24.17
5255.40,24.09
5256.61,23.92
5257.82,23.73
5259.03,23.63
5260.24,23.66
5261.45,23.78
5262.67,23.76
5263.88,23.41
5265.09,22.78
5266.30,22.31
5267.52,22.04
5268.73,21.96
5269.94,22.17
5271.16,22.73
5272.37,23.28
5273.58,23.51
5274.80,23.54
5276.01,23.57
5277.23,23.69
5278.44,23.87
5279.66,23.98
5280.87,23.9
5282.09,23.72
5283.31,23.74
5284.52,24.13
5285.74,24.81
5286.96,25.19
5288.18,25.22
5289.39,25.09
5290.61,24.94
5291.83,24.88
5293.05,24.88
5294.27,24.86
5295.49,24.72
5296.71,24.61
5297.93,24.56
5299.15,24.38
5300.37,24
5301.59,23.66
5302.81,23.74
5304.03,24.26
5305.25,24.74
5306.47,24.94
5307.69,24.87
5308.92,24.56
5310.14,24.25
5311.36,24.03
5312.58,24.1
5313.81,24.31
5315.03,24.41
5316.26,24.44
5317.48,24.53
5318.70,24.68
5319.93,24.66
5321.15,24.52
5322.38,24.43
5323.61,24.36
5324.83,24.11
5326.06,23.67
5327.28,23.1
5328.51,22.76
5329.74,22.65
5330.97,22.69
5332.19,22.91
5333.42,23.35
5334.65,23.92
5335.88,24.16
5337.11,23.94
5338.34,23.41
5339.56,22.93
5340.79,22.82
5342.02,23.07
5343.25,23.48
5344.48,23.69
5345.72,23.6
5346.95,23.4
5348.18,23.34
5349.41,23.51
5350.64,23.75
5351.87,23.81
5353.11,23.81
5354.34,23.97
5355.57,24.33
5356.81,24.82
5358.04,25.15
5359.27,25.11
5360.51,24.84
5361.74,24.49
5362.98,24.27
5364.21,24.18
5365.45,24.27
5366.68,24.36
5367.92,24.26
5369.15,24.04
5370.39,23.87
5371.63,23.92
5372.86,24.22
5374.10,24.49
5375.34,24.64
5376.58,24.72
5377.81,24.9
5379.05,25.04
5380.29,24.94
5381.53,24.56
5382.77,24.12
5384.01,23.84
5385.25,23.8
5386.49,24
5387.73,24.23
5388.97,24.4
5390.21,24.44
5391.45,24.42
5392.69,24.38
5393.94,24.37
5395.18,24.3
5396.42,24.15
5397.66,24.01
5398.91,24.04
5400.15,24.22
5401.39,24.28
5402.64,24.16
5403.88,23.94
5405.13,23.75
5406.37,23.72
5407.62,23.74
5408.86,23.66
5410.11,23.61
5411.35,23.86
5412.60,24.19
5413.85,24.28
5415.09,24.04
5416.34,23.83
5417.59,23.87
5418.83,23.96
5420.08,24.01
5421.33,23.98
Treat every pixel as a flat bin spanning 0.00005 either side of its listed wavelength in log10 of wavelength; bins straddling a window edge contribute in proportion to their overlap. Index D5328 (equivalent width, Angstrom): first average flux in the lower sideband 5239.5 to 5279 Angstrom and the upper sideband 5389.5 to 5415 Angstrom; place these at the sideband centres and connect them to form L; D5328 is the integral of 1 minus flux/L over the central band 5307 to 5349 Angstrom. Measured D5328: 0.2 Angstrom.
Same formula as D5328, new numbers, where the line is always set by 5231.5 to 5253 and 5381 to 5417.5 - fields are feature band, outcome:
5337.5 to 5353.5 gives 0.6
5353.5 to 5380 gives -0.3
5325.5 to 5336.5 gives 0.5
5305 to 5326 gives 0.0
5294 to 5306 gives 0.1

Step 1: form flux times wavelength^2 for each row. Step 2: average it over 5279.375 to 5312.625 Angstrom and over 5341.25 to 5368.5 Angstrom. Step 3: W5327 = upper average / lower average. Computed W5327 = 1.01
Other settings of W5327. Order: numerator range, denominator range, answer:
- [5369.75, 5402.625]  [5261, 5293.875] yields 1.07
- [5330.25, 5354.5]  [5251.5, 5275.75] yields 1.04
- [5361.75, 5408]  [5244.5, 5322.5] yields 1.05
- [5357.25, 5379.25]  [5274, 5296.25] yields 1.04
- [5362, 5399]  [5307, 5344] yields 1.04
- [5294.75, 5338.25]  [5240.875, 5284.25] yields 1.03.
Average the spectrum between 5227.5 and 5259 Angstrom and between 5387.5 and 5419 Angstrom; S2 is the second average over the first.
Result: 1.0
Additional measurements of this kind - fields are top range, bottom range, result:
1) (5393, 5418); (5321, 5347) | 1.02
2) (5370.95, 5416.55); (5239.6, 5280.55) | 1.02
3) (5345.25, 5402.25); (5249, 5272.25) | 1.04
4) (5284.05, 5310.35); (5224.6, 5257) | 1.00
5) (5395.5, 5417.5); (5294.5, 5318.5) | 0.98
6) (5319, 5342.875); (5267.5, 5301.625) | 0.98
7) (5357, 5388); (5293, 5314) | 1.00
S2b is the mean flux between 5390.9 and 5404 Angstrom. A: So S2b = 24.2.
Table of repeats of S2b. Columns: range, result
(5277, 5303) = 24.4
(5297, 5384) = 24.1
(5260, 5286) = 23.4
